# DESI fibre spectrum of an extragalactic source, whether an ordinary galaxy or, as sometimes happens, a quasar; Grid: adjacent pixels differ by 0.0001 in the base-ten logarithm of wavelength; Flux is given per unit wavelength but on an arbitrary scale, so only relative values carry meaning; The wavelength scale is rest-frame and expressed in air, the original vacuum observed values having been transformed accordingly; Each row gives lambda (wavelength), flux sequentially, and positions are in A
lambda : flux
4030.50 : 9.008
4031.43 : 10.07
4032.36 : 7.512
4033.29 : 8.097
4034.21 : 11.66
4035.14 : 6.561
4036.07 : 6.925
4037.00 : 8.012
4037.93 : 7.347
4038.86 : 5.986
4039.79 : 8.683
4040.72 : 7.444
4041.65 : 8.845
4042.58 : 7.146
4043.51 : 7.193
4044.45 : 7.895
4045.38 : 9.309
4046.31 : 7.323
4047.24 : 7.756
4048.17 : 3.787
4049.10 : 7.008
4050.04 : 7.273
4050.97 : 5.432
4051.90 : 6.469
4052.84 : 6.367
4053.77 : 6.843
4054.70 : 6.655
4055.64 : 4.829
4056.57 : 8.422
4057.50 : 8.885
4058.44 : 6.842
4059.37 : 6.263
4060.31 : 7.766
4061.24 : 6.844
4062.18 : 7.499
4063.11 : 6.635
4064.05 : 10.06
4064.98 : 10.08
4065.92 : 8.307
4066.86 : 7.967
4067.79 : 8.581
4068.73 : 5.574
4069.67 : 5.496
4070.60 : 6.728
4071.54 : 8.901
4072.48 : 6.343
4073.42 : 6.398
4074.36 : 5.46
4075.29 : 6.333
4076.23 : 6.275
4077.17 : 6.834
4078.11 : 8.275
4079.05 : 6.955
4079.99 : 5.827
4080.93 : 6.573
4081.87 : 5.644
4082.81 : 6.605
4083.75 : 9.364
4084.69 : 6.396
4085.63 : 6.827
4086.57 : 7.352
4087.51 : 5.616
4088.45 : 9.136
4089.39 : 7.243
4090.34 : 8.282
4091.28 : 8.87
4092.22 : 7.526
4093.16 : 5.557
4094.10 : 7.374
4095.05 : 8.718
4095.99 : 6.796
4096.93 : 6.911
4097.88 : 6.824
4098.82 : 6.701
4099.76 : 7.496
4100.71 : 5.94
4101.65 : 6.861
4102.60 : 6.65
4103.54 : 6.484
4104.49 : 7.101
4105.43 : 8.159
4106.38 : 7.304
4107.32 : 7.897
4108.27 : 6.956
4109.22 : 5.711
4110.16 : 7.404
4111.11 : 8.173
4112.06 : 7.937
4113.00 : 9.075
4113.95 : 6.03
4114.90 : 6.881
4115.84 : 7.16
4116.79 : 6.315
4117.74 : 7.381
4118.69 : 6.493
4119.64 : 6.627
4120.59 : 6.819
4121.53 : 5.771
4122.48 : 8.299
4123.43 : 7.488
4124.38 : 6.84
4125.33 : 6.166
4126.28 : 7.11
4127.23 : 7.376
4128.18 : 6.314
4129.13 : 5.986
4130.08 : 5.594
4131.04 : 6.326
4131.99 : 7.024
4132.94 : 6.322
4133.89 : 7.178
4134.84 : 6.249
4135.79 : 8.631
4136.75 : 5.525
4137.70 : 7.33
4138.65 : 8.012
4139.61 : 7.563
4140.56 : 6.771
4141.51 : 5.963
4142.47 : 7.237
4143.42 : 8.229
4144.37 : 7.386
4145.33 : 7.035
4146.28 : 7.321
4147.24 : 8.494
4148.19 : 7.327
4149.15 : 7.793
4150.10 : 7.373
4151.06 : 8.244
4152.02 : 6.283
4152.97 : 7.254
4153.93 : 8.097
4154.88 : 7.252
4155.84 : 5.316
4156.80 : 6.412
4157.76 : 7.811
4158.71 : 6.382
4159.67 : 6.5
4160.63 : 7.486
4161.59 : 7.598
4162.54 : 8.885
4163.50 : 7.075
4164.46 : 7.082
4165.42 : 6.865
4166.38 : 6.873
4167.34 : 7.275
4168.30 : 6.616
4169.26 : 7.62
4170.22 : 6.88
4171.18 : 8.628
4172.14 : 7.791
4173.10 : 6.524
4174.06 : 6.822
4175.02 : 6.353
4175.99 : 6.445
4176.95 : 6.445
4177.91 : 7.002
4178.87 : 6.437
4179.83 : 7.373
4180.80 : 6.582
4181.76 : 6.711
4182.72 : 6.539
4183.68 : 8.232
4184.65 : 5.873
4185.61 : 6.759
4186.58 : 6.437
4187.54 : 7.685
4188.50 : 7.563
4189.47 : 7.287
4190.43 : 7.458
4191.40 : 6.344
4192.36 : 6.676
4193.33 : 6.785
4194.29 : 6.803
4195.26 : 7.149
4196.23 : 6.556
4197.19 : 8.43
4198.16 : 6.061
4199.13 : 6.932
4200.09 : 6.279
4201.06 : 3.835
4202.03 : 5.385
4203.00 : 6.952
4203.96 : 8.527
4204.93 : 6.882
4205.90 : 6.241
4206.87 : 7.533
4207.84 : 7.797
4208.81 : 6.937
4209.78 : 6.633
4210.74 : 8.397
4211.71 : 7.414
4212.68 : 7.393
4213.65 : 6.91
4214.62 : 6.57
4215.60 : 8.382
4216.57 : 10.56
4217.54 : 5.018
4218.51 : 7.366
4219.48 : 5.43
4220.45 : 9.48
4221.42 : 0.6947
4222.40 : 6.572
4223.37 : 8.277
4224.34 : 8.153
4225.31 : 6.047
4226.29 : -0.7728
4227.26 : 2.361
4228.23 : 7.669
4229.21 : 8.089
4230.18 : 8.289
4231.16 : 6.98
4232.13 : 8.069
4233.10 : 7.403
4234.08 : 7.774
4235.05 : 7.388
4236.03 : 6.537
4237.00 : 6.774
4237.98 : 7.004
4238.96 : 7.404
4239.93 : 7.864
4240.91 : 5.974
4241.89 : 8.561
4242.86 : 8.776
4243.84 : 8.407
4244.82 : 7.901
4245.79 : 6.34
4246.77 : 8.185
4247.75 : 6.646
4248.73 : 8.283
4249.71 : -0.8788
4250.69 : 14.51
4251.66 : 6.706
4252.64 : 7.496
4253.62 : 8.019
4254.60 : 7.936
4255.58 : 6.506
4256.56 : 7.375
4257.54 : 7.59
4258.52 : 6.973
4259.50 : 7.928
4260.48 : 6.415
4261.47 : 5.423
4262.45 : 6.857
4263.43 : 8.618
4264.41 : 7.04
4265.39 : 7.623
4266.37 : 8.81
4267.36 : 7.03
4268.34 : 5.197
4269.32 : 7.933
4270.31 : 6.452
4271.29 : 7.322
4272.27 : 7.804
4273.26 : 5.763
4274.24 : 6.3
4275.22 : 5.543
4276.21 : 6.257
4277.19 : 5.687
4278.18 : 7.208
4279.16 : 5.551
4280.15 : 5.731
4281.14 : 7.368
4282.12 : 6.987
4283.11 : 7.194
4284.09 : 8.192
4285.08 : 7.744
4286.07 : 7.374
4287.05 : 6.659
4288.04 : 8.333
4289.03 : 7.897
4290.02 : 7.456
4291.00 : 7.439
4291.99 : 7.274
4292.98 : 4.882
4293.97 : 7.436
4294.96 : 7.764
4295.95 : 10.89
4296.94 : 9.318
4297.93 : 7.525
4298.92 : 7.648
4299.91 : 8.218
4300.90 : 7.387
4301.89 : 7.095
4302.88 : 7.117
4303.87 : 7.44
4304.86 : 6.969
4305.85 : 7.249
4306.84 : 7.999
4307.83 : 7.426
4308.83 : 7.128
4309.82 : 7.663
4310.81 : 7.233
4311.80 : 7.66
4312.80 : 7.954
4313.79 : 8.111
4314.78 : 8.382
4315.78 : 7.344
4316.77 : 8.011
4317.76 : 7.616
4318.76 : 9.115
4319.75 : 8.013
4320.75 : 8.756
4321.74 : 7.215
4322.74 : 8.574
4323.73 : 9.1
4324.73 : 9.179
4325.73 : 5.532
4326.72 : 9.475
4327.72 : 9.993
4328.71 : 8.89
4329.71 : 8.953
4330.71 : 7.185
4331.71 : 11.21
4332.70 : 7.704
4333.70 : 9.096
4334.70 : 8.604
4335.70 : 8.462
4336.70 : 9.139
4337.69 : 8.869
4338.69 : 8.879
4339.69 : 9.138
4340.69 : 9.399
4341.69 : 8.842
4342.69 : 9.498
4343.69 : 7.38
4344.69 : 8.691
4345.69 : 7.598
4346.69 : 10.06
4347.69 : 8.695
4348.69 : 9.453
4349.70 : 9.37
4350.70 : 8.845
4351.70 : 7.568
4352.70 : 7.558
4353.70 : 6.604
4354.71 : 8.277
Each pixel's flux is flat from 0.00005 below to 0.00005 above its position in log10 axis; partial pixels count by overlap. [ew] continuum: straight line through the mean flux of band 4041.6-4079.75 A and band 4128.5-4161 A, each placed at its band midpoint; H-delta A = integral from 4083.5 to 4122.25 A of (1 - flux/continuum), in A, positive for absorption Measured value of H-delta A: -0.4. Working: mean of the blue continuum 7.14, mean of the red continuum 7.04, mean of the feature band 7.17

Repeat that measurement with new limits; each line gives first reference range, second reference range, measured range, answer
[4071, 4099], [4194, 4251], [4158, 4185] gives -0.3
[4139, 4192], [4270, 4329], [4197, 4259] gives 2.9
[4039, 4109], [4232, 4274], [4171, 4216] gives 1.9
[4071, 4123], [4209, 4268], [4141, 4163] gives -0.7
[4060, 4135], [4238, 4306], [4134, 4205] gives 1.2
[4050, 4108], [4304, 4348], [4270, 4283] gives 2.6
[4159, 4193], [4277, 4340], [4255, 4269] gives 0.9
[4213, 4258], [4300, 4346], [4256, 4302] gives 2.5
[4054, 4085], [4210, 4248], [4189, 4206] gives 0.7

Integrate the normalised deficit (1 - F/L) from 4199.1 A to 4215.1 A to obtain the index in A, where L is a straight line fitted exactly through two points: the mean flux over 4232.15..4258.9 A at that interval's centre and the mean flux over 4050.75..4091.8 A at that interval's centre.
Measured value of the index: 1.1 A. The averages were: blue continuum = 7.15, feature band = 6.86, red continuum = 7.4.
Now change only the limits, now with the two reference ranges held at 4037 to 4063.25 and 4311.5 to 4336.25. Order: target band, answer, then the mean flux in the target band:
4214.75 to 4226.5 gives 2.2 A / 6.44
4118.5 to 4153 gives 2.3 A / 7.02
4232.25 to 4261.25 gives 2.5 A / 7.36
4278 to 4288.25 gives 1.4 A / 7.09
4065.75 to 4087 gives 1.0 A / 6.89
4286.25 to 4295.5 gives 1.1 A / 7.26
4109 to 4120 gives 0.4 A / 7.14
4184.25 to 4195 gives 1.2 A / 6.89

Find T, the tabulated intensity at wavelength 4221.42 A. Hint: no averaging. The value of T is 0.6947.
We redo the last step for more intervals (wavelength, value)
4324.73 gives 9.179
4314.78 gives 8.382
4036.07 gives 6.925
